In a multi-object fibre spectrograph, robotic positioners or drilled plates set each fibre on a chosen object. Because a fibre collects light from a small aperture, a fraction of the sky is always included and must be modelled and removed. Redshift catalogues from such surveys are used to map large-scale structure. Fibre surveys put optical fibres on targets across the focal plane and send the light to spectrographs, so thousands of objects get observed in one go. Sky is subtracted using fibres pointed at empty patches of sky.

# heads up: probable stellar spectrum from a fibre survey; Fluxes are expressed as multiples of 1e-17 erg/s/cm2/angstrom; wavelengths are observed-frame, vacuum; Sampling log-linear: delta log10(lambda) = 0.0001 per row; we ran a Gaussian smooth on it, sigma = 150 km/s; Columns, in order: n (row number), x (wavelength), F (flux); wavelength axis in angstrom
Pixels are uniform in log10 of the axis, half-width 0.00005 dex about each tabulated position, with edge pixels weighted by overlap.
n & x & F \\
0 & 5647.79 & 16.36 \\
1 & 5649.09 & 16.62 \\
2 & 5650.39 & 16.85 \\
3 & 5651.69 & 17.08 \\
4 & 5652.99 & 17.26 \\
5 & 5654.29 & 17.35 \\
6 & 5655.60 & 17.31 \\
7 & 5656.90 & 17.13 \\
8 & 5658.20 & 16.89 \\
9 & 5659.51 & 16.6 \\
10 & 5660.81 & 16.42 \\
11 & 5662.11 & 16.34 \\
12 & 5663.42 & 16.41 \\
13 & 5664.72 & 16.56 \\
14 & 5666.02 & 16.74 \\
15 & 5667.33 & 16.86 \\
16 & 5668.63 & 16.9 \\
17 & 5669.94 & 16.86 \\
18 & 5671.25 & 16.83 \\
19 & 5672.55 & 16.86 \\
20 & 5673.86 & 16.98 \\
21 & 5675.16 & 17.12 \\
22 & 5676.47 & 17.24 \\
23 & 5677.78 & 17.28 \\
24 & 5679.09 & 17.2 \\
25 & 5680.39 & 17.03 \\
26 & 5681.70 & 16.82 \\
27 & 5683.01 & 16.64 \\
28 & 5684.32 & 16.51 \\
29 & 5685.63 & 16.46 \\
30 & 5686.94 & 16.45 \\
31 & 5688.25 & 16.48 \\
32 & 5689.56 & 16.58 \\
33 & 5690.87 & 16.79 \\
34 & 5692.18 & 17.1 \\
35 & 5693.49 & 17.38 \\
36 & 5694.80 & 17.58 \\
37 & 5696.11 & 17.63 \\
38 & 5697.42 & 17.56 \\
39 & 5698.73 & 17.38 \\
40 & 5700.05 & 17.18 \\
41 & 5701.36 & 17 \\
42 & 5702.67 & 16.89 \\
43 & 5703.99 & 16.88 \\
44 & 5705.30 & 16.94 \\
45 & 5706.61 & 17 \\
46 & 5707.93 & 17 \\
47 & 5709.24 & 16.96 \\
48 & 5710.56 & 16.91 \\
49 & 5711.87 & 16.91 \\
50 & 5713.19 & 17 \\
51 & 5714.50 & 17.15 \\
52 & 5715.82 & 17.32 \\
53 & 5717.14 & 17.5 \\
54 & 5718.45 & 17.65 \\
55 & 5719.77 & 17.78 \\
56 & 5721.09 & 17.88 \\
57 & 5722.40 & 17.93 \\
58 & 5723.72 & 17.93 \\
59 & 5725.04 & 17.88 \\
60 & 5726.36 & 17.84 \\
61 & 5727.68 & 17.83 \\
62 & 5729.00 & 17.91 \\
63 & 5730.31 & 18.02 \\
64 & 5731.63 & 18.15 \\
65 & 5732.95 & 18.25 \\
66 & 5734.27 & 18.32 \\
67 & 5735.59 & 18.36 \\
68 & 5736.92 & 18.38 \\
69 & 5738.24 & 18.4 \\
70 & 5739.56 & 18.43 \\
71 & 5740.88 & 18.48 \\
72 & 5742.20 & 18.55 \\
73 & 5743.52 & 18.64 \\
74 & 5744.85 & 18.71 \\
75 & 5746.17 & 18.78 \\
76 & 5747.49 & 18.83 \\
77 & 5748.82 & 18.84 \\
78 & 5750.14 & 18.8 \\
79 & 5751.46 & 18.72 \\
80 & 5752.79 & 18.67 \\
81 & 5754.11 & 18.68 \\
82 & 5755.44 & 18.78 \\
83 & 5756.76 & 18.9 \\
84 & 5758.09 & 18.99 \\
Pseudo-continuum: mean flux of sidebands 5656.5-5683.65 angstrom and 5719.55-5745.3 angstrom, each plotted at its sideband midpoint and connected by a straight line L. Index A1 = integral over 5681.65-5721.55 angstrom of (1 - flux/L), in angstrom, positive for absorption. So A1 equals 1.0 angstrom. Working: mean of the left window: 16.8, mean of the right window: 18.2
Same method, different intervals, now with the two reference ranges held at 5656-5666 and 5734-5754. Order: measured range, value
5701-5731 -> 0.91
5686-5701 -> 0.29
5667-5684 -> 0.03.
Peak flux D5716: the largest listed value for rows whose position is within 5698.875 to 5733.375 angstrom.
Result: 18.25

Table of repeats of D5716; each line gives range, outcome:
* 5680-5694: 17.38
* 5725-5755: 18.84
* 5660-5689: 17.28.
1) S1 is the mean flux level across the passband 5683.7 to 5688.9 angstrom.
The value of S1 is 16.5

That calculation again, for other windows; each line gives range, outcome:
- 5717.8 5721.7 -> 17.7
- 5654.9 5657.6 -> 17.2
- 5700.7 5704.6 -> 16.9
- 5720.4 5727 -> 17.9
